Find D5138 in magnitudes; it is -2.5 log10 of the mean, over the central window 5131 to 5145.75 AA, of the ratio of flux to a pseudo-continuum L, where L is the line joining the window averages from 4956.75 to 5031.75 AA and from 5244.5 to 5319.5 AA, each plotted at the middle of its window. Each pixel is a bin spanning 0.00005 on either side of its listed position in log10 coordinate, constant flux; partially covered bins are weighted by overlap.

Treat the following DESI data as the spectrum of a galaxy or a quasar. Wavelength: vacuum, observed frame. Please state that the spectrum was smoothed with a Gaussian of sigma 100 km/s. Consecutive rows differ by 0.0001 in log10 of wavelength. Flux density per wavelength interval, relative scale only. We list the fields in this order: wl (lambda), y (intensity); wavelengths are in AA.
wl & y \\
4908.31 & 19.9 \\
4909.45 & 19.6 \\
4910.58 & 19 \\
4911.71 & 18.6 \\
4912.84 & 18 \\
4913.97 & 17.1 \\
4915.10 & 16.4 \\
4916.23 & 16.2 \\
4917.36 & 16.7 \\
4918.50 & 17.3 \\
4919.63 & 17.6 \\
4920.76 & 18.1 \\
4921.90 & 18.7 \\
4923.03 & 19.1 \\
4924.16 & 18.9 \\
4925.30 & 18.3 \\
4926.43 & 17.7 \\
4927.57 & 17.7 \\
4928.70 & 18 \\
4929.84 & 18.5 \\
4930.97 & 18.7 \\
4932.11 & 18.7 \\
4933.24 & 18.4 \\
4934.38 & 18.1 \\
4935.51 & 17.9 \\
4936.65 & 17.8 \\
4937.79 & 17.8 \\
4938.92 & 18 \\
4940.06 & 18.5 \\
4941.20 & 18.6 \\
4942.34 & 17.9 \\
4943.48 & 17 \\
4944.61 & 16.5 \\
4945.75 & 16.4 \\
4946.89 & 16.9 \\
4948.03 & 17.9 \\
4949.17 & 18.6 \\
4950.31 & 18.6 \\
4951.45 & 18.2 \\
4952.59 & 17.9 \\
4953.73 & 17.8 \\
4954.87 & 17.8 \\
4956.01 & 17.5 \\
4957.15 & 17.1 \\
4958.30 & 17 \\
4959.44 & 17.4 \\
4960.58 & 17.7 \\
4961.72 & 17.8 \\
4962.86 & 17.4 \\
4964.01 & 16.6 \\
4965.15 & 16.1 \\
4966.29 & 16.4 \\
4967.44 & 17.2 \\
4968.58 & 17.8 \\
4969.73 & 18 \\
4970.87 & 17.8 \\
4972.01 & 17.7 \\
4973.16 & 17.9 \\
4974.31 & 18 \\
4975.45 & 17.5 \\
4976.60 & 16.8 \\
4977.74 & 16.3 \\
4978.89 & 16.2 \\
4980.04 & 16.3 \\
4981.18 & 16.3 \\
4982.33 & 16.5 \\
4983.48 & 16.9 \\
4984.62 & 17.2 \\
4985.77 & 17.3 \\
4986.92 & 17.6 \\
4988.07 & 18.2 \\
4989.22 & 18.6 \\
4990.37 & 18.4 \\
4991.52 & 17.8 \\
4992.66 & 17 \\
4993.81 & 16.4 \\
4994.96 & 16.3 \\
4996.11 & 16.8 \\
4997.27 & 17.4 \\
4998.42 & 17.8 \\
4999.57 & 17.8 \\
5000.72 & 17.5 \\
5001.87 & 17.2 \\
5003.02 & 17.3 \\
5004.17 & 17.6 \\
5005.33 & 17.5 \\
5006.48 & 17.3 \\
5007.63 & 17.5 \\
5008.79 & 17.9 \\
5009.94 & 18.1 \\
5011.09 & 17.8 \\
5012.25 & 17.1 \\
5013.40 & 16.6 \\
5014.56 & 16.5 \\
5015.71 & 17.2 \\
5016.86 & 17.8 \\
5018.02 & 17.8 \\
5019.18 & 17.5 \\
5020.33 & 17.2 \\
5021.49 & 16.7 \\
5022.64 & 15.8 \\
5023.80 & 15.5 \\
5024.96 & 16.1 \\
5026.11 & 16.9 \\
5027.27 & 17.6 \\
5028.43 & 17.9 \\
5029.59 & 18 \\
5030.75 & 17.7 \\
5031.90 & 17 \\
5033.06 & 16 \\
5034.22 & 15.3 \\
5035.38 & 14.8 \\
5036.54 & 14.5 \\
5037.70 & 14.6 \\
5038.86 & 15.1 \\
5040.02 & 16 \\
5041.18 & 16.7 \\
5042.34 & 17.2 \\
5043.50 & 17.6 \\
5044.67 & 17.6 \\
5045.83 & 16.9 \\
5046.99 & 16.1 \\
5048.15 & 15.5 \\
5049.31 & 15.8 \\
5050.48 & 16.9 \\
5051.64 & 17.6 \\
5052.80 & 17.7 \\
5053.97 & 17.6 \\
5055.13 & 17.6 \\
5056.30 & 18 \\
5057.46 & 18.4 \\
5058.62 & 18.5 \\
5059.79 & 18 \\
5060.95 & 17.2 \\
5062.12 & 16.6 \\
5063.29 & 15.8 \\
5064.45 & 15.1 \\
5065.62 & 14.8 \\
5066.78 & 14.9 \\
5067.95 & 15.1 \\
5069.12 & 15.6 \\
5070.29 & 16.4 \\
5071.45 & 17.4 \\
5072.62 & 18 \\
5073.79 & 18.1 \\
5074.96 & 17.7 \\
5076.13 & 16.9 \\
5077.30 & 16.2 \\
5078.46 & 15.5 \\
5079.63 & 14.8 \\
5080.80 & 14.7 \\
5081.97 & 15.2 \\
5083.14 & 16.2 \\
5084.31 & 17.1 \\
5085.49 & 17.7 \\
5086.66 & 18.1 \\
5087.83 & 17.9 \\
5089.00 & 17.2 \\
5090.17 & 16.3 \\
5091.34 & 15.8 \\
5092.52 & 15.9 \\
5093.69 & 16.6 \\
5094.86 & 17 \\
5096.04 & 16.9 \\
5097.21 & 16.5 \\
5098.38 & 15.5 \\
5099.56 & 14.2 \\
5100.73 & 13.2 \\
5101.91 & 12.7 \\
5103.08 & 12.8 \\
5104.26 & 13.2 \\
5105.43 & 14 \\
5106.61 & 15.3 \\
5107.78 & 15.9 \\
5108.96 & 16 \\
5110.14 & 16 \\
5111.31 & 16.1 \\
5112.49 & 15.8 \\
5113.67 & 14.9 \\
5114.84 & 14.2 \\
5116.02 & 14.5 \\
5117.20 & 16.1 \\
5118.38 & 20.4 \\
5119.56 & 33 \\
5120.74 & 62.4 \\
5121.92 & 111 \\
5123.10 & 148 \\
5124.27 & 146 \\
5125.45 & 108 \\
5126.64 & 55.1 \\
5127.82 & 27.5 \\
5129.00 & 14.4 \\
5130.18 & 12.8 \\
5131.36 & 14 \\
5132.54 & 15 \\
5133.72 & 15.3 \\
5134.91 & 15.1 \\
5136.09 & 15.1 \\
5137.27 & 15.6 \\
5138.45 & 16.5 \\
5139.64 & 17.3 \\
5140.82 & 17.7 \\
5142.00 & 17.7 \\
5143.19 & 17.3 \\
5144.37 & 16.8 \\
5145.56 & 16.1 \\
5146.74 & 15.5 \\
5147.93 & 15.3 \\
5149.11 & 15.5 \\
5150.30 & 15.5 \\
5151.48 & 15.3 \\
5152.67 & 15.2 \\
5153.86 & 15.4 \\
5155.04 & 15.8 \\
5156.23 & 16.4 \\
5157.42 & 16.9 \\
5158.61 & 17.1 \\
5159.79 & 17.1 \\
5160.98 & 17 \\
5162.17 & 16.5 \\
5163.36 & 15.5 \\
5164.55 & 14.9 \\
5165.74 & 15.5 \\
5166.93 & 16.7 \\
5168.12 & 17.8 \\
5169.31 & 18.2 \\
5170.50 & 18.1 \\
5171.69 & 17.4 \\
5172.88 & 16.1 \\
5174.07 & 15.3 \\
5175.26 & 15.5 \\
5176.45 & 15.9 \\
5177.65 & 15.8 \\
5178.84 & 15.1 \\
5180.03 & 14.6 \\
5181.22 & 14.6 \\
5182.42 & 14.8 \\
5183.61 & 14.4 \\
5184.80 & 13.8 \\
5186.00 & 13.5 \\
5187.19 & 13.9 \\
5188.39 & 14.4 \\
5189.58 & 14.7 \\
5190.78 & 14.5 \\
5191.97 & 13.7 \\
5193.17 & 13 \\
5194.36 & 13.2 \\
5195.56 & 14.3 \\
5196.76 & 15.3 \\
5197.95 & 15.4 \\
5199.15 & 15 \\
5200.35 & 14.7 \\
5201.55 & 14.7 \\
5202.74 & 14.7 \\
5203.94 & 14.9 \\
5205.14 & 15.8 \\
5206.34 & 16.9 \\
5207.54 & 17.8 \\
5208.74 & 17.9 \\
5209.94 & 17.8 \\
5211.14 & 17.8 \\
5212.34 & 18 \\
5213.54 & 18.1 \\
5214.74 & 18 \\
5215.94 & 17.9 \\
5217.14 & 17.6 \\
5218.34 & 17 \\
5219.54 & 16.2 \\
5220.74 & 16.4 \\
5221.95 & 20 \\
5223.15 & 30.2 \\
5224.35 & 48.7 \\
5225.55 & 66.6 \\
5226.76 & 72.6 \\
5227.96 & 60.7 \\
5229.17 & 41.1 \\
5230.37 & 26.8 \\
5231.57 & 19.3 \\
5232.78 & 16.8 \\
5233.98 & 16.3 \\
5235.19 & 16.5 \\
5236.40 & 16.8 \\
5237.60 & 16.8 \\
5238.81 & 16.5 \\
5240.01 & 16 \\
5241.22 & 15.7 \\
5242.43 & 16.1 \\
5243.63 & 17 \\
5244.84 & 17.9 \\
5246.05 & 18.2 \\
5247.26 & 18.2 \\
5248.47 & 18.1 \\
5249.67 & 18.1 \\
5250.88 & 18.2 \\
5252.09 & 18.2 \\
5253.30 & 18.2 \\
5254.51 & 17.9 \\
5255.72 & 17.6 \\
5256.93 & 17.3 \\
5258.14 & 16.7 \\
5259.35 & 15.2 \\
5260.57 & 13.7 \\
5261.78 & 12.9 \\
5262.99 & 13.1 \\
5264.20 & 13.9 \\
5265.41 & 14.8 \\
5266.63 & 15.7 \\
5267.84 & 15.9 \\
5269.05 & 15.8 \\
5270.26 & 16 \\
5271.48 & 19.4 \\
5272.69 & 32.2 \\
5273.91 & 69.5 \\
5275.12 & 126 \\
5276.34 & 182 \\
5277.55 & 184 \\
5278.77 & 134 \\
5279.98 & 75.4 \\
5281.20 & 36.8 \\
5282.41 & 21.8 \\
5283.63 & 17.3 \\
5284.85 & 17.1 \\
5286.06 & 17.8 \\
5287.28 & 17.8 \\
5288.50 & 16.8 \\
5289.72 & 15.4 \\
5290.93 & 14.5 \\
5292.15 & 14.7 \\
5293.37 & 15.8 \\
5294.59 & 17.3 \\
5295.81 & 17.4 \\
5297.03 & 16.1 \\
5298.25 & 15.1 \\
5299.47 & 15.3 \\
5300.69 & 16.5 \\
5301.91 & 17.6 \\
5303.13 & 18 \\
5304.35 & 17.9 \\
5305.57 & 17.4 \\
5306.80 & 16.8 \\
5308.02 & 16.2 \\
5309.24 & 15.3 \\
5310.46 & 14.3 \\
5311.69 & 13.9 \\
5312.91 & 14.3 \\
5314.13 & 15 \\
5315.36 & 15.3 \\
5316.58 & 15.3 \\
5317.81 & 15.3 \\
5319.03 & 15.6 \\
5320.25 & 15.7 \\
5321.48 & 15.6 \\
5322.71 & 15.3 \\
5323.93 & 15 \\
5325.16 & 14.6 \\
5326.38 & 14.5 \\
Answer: 0.364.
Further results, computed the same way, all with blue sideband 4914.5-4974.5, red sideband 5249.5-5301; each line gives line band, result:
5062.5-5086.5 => 0.42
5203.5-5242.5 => 0.26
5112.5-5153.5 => -0.21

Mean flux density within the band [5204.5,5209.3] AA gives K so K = 17.1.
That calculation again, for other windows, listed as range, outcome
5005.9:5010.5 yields 17.7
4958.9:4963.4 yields 17.6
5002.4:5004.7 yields 17.5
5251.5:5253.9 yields 18.2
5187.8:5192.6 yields 14.3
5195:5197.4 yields 14.8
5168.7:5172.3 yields 17.9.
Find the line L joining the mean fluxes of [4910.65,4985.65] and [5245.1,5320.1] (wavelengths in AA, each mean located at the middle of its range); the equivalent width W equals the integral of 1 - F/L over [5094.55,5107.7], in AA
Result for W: 4.5 AA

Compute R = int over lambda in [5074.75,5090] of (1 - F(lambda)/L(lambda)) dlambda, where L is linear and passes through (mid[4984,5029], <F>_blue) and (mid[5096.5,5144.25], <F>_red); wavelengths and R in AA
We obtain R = 5.32 AA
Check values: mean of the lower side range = 17.3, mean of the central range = 16.5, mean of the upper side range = 29.4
